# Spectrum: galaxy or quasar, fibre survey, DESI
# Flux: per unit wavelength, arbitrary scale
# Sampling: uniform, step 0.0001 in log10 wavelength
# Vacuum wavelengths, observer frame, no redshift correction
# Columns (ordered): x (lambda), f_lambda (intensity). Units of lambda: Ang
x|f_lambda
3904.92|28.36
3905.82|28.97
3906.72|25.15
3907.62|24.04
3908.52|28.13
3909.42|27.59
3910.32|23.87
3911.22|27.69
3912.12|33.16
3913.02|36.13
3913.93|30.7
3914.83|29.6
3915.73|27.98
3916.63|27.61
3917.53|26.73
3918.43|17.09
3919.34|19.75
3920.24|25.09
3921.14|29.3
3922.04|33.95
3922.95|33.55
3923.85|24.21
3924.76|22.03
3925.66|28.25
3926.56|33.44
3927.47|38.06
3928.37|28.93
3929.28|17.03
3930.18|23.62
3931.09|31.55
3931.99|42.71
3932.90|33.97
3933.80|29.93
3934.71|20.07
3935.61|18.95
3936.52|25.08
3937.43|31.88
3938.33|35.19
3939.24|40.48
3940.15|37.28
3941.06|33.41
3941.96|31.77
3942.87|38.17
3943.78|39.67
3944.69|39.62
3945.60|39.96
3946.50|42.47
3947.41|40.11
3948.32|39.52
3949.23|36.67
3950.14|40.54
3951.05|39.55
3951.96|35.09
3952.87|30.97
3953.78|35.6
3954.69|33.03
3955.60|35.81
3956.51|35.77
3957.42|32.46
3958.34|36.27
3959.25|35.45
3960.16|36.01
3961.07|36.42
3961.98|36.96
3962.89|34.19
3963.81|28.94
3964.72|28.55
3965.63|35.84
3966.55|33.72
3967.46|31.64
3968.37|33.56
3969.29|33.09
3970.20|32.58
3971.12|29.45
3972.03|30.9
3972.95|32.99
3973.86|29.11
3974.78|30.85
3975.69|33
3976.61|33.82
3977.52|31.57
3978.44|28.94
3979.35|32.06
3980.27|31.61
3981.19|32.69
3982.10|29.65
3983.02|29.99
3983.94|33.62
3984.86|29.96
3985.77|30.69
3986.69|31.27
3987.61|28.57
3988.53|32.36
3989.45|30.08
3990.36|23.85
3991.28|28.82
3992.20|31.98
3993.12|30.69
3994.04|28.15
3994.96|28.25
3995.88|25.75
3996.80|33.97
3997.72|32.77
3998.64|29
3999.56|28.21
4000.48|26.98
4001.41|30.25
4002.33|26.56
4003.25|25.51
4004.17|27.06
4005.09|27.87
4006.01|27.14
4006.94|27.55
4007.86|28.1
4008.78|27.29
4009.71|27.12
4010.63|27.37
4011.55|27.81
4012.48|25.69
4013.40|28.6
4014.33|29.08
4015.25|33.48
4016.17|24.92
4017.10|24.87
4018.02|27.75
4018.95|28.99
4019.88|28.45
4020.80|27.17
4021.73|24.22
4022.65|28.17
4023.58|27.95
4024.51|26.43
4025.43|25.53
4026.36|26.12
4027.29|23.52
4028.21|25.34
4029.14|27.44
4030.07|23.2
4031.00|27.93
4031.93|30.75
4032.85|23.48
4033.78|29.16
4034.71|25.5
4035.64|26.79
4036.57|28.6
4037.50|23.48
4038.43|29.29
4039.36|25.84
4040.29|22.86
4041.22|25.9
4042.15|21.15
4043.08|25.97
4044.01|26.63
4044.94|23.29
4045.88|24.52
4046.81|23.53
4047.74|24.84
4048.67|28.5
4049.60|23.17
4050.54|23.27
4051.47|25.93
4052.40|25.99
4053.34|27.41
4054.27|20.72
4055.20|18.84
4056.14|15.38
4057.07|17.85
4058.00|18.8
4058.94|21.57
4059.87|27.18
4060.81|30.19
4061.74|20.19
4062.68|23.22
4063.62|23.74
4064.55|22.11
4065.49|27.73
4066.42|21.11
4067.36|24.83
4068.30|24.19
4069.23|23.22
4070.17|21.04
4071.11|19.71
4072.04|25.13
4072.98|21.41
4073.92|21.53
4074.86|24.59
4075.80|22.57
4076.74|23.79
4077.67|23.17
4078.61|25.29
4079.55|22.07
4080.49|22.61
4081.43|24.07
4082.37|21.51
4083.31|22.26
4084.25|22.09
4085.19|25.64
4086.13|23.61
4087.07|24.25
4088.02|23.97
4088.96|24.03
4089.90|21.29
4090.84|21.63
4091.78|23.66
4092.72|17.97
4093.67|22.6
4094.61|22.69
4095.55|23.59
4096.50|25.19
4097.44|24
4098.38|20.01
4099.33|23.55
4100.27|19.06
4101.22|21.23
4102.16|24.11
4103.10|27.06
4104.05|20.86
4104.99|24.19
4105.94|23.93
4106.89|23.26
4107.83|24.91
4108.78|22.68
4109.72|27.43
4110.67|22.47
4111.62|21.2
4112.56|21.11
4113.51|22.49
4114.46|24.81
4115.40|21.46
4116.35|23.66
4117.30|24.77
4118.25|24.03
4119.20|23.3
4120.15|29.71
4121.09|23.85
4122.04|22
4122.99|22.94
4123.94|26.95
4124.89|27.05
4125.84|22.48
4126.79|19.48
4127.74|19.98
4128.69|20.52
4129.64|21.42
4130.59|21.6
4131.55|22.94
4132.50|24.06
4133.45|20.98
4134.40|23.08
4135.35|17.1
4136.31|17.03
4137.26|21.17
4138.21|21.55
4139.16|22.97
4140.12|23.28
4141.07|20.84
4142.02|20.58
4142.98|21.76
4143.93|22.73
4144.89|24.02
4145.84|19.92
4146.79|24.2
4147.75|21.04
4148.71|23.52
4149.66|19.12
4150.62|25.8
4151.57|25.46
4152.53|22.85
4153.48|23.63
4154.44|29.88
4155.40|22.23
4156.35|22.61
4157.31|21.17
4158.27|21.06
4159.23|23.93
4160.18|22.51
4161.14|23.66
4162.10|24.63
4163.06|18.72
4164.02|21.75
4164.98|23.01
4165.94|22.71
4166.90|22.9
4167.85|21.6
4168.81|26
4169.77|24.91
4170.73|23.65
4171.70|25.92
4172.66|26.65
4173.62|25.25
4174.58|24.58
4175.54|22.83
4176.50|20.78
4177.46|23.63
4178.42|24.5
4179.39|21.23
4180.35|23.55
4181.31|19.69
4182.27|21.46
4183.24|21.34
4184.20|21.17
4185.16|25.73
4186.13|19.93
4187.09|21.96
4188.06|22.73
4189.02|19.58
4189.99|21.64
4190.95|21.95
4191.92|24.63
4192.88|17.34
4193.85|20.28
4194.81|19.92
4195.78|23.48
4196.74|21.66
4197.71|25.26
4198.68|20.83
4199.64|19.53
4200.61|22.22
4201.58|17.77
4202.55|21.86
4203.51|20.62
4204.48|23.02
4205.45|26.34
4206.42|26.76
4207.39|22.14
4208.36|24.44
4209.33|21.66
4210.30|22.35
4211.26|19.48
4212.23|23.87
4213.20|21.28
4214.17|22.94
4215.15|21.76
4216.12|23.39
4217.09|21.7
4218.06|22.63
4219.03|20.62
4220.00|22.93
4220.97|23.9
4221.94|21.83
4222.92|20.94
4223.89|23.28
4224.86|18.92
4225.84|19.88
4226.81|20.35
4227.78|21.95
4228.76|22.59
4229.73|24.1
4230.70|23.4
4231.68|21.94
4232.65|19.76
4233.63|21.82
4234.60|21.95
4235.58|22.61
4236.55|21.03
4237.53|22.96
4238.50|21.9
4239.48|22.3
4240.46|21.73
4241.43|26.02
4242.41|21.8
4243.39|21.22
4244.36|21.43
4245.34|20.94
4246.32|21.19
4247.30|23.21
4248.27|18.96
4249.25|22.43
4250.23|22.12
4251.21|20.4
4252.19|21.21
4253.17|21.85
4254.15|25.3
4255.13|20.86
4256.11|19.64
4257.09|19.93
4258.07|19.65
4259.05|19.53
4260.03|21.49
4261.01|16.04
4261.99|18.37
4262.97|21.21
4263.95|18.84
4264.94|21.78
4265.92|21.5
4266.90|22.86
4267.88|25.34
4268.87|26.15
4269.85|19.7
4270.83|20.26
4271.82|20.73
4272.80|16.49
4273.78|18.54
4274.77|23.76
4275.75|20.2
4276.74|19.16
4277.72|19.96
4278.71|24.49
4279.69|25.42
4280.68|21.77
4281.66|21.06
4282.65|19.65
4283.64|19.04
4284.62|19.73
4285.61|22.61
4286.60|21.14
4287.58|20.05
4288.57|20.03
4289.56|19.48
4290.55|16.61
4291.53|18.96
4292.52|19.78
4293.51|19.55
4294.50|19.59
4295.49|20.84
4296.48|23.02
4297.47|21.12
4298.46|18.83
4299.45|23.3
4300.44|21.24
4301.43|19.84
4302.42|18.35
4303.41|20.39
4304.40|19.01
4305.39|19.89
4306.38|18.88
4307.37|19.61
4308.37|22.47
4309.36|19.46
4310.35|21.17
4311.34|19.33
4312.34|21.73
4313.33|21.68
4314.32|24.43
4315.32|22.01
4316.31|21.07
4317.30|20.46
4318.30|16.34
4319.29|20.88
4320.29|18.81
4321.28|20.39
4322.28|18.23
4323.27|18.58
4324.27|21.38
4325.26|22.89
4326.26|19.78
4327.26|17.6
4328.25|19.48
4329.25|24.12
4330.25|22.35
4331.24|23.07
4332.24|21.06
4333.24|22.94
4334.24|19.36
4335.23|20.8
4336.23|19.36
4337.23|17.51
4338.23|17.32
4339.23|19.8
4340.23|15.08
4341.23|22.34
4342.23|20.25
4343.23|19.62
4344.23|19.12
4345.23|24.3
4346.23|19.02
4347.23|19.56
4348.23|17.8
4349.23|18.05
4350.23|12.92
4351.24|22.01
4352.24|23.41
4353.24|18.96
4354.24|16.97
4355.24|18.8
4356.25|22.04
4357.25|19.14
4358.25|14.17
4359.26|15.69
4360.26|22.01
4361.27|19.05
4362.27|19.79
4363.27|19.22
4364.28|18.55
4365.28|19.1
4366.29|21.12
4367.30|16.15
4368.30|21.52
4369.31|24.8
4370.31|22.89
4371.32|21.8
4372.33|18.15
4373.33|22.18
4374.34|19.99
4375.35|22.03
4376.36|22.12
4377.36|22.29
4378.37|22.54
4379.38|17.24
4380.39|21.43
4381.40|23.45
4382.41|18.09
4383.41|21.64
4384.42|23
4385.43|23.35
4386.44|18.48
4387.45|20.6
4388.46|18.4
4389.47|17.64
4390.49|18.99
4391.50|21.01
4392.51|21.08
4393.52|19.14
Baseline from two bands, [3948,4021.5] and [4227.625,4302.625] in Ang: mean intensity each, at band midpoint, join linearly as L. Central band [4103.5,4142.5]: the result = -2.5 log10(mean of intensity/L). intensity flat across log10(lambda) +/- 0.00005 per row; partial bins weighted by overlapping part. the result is 0.15 mag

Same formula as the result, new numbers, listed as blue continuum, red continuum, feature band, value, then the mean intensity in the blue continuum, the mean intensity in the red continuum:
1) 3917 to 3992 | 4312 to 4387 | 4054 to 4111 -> 0.23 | 32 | 20.2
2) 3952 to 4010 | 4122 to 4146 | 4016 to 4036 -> 0.07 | 31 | 21.9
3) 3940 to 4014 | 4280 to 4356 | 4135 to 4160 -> 0.17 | 32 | 20.1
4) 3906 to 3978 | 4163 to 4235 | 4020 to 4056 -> 0.12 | 31.8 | 22.3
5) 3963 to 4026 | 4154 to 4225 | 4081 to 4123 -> 0.11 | 29.4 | 22.5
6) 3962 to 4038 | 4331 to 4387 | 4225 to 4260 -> 0.06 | 29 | 20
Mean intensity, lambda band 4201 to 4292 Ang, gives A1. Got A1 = 21.5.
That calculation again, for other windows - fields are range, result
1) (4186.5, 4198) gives 21.6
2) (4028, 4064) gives 24.5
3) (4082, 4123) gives 23.2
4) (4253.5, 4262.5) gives 20.1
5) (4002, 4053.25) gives 26.4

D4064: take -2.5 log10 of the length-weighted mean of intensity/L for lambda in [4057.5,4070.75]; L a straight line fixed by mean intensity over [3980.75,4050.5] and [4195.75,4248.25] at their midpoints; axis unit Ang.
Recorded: 0.12 mag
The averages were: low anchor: 27.5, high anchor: 22.1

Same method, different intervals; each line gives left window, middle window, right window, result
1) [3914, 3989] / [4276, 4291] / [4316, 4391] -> 0.07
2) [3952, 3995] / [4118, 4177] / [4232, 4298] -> 0.12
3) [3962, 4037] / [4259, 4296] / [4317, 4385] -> 0.07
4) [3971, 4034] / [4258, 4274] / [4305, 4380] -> 0.07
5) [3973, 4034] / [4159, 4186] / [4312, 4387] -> 0.06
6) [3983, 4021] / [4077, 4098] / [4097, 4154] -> 0.07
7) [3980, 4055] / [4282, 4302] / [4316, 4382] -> 0.05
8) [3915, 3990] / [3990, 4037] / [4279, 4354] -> 0.09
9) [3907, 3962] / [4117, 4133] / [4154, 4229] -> 0.07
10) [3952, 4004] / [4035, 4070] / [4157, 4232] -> 0.18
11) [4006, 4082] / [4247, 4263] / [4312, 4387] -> 0.05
